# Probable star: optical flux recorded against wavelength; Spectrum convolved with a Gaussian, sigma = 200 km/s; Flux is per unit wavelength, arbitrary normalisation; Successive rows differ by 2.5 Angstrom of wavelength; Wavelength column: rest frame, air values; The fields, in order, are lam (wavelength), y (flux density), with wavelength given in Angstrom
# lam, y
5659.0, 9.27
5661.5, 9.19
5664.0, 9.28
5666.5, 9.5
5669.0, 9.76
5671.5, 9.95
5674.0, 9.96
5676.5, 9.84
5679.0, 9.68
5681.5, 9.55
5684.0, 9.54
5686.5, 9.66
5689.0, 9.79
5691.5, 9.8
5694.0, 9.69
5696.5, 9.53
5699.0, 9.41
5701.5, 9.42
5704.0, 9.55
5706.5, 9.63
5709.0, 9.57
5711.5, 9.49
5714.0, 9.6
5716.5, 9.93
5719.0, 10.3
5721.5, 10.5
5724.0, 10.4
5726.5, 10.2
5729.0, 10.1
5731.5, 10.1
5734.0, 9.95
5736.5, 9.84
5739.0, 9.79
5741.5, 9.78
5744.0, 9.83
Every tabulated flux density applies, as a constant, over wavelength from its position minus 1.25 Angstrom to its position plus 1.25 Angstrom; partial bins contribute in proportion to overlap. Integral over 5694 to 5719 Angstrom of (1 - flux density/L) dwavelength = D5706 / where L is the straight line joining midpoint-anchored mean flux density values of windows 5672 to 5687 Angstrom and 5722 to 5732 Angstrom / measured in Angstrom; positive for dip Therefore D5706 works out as 1.0 Angstrom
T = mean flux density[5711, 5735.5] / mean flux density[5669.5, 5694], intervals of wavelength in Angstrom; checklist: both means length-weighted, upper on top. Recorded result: 1.03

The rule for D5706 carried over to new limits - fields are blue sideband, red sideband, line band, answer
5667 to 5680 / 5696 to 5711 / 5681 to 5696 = 0.0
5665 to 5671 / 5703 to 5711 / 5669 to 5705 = -0.2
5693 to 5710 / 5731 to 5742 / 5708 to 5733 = -0.8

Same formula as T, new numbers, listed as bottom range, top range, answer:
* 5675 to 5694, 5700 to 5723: 1.01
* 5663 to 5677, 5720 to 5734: 1.05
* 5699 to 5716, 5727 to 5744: 1.04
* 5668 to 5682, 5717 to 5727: 1.05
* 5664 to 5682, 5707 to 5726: 1.02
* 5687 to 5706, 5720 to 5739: 1.06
